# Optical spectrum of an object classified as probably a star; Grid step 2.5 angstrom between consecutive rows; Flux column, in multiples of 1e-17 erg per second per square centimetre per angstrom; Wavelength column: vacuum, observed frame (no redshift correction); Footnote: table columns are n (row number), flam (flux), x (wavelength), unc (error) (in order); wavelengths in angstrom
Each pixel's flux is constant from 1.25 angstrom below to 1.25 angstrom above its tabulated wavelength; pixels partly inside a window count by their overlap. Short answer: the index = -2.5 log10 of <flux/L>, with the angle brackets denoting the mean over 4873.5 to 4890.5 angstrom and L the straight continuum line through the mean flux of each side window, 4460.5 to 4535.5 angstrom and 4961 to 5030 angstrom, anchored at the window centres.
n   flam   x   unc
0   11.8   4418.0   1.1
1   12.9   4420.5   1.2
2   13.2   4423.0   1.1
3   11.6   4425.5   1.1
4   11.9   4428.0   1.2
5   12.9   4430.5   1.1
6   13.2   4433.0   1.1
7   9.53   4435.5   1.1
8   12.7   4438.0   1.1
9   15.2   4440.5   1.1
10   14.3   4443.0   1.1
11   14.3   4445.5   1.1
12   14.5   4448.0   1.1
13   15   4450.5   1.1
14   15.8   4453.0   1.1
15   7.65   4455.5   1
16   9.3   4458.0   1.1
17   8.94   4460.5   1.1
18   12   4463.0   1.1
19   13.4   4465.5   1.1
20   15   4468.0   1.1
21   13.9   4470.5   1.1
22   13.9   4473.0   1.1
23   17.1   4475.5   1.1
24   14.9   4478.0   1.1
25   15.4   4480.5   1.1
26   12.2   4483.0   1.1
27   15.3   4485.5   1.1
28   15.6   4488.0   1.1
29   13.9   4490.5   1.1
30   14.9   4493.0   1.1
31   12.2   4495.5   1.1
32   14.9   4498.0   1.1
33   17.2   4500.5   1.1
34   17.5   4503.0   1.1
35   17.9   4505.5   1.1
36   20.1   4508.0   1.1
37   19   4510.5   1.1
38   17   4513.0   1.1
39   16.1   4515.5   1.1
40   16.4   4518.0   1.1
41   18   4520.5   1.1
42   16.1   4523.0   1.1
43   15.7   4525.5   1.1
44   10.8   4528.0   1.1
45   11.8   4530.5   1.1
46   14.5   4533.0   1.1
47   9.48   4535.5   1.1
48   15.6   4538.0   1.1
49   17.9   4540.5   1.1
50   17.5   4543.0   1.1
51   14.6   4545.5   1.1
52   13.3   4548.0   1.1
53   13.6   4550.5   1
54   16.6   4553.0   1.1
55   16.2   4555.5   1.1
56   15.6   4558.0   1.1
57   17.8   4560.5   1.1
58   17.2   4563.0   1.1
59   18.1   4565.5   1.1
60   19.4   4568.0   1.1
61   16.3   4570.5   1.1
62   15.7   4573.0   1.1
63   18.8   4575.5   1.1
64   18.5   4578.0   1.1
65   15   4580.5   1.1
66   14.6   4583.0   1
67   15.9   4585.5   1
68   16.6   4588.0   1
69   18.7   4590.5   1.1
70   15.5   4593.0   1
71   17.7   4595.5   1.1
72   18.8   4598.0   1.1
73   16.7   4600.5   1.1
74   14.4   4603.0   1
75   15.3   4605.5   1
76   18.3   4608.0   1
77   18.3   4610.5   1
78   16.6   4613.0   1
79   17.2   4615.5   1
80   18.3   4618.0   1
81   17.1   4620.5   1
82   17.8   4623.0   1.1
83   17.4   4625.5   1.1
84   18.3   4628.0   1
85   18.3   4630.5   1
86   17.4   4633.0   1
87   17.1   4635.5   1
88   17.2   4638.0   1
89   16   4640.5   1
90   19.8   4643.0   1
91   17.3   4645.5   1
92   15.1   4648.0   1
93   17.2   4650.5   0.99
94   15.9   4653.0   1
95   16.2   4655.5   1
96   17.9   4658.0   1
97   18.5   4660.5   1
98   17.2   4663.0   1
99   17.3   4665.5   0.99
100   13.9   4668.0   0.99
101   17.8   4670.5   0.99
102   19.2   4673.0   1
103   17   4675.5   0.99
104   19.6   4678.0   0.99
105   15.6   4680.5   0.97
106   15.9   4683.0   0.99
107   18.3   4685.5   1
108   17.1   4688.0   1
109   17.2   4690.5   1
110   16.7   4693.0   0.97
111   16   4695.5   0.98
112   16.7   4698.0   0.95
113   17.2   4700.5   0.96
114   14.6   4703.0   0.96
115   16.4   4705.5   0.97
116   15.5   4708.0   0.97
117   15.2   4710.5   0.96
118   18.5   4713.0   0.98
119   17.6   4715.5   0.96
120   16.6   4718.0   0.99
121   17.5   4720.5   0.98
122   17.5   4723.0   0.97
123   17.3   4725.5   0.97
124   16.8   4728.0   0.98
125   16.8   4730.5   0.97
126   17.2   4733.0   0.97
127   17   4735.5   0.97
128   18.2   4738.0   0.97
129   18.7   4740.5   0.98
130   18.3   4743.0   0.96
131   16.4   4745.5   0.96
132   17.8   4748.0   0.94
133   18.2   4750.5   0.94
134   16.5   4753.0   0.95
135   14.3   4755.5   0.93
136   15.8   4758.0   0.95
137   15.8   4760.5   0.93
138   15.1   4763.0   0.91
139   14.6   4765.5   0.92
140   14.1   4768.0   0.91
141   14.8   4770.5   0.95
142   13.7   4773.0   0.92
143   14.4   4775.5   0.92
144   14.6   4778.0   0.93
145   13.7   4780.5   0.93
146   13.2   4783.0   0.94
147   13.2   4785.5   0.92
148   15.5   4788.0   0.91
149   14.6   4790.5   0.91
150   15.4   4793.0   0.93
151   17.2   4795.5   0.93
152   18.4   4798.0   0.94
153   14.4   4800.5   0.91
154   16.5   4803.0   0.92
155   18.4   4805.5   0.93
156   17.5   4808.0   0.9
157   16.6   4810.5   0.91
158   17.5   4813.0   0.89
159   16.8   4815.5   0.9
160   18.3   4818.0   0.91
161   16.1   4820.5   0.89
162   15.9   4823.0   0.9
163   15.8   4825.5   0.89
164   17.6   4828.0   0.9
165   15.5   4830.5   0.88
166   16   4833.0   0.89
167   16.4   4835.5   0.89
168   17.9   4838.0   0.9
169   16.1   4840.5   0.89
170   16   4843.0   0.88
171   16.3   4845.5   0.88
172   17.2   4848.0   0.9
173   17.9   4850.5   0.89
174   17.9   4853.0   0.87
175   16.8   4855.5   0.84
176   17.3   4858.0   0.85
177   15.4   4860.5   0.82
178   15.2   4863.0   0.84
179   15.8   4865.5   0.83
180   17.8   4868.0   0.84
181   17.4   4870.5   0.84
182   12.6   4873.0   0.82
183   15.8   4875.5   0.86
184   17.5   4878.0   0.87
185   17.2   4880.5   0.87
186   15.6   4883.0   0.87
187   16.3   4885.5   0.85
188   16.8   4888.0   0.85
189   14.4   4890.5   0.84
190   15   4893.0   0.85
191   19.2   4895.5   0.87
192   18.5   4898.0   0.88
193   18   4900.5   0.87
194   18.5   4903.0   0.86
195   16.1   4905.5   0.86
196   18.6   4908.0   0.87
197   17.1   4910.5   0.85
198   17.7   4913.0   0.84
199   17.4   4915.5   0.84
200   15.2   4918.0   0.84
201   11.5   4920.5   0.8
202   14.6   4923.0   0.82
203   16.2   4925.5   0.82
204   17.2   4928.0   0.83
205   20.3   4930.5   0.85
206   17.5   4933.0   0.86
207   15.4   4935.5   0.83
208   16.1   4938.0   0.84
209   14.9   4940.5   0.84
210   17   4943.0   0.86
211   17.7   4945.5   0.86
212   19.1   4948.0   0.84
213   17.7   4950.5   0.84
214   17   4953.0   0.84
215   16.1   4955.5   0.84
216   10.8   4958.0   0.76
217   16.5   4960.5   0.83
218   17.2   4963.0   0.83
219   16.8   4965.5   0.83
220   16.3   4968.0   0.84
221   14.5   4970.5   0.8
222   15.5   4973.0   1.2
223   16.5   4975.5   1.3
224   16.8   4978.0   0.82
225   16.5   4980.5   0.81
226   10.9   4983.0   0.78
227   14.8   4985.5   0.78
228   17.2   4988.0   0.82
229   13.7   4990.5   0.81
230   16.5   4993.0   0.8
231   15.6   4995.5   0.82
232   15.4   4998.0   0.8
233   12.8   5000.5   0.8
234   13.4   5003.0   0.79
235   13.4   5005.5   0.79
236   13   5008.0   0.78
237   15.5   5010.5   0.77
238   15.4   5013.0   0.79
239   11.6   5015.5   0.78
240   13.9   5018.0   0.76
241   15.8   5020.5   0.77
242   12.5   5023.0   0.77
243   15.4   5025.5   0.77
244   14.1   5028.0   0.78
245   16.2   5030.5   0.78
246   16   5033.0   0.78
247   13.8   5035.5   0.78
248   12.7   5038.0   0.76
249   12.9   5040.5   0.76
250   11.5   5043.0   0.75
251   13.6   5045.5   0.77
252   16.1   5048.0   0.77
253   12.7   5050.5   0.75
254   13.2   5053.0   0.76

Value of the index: -0.09 mag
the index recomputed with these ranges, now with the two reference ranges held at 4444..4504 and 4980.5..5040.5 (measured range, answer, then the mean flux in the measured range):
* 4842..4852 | -0.19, 16.9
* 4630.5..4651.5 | -0.22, 17.2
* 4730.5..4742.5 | -0.24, 17.7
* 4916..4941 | -0.12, 16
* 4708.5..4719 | -0.19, 16.9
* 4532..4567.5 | -0.12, 15.7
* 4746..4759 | -0.17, 16.5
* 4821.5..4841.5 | -0.16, 16.4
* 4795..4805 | -0.18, 16.7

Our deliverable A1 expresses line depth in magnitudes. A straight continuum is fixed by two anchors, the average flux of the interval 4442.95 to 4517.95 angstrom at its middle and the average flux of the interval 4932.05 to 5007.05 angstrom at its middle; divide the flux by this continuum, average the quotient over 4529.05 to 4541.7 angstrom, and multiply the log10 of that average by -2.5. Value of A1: 0.08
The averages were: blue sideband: 14.7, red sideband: 15.6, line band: 13.8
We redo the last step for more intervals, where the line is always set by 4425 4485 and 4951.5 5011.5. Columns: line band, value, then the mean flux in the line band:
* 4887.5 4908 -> -0.16 mag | 17.2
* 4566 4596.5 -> -0.23 mag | 16.9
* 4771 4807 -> -0.06 mag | 15.2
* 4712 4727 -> -0.23 mag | 17.5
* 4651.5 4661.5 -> -0.22 mag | 17.1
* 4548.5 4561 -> -0.16 mag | 15.7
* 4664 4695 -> -0.22 mag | 17.1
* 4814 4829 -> -0.15 mag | 16.7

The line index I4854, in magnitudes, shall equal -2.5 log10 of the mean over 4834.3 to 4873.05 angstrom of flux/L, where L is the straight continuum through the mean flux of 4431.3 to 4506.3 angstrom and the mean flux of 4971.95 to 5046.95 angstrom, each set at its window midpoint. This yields -0.165 mag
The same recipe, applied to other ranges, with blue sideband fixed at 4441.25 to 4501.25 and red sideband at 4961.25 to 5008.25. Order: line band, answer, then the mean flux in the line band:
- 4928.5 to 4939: -0.16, 17.3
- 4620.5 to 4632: -0.25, 17.8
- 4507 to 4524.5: -0.25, 17.5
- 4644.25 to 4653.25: -0.15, 16.4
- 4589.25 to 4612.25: -0.20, 17.1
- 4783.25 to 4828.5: -0.12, 16.3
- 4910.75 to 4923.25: -0.04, 15.5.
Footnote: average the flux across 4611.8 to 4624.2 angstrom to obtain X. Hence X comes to 17.4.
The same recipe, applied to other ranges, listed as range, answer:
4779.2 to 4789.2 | 13.9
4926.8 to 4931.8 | 18.8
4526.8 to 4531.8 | 11.3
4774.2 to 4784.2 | 14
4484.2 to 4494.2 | 14.9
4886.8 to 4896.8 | 16.4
